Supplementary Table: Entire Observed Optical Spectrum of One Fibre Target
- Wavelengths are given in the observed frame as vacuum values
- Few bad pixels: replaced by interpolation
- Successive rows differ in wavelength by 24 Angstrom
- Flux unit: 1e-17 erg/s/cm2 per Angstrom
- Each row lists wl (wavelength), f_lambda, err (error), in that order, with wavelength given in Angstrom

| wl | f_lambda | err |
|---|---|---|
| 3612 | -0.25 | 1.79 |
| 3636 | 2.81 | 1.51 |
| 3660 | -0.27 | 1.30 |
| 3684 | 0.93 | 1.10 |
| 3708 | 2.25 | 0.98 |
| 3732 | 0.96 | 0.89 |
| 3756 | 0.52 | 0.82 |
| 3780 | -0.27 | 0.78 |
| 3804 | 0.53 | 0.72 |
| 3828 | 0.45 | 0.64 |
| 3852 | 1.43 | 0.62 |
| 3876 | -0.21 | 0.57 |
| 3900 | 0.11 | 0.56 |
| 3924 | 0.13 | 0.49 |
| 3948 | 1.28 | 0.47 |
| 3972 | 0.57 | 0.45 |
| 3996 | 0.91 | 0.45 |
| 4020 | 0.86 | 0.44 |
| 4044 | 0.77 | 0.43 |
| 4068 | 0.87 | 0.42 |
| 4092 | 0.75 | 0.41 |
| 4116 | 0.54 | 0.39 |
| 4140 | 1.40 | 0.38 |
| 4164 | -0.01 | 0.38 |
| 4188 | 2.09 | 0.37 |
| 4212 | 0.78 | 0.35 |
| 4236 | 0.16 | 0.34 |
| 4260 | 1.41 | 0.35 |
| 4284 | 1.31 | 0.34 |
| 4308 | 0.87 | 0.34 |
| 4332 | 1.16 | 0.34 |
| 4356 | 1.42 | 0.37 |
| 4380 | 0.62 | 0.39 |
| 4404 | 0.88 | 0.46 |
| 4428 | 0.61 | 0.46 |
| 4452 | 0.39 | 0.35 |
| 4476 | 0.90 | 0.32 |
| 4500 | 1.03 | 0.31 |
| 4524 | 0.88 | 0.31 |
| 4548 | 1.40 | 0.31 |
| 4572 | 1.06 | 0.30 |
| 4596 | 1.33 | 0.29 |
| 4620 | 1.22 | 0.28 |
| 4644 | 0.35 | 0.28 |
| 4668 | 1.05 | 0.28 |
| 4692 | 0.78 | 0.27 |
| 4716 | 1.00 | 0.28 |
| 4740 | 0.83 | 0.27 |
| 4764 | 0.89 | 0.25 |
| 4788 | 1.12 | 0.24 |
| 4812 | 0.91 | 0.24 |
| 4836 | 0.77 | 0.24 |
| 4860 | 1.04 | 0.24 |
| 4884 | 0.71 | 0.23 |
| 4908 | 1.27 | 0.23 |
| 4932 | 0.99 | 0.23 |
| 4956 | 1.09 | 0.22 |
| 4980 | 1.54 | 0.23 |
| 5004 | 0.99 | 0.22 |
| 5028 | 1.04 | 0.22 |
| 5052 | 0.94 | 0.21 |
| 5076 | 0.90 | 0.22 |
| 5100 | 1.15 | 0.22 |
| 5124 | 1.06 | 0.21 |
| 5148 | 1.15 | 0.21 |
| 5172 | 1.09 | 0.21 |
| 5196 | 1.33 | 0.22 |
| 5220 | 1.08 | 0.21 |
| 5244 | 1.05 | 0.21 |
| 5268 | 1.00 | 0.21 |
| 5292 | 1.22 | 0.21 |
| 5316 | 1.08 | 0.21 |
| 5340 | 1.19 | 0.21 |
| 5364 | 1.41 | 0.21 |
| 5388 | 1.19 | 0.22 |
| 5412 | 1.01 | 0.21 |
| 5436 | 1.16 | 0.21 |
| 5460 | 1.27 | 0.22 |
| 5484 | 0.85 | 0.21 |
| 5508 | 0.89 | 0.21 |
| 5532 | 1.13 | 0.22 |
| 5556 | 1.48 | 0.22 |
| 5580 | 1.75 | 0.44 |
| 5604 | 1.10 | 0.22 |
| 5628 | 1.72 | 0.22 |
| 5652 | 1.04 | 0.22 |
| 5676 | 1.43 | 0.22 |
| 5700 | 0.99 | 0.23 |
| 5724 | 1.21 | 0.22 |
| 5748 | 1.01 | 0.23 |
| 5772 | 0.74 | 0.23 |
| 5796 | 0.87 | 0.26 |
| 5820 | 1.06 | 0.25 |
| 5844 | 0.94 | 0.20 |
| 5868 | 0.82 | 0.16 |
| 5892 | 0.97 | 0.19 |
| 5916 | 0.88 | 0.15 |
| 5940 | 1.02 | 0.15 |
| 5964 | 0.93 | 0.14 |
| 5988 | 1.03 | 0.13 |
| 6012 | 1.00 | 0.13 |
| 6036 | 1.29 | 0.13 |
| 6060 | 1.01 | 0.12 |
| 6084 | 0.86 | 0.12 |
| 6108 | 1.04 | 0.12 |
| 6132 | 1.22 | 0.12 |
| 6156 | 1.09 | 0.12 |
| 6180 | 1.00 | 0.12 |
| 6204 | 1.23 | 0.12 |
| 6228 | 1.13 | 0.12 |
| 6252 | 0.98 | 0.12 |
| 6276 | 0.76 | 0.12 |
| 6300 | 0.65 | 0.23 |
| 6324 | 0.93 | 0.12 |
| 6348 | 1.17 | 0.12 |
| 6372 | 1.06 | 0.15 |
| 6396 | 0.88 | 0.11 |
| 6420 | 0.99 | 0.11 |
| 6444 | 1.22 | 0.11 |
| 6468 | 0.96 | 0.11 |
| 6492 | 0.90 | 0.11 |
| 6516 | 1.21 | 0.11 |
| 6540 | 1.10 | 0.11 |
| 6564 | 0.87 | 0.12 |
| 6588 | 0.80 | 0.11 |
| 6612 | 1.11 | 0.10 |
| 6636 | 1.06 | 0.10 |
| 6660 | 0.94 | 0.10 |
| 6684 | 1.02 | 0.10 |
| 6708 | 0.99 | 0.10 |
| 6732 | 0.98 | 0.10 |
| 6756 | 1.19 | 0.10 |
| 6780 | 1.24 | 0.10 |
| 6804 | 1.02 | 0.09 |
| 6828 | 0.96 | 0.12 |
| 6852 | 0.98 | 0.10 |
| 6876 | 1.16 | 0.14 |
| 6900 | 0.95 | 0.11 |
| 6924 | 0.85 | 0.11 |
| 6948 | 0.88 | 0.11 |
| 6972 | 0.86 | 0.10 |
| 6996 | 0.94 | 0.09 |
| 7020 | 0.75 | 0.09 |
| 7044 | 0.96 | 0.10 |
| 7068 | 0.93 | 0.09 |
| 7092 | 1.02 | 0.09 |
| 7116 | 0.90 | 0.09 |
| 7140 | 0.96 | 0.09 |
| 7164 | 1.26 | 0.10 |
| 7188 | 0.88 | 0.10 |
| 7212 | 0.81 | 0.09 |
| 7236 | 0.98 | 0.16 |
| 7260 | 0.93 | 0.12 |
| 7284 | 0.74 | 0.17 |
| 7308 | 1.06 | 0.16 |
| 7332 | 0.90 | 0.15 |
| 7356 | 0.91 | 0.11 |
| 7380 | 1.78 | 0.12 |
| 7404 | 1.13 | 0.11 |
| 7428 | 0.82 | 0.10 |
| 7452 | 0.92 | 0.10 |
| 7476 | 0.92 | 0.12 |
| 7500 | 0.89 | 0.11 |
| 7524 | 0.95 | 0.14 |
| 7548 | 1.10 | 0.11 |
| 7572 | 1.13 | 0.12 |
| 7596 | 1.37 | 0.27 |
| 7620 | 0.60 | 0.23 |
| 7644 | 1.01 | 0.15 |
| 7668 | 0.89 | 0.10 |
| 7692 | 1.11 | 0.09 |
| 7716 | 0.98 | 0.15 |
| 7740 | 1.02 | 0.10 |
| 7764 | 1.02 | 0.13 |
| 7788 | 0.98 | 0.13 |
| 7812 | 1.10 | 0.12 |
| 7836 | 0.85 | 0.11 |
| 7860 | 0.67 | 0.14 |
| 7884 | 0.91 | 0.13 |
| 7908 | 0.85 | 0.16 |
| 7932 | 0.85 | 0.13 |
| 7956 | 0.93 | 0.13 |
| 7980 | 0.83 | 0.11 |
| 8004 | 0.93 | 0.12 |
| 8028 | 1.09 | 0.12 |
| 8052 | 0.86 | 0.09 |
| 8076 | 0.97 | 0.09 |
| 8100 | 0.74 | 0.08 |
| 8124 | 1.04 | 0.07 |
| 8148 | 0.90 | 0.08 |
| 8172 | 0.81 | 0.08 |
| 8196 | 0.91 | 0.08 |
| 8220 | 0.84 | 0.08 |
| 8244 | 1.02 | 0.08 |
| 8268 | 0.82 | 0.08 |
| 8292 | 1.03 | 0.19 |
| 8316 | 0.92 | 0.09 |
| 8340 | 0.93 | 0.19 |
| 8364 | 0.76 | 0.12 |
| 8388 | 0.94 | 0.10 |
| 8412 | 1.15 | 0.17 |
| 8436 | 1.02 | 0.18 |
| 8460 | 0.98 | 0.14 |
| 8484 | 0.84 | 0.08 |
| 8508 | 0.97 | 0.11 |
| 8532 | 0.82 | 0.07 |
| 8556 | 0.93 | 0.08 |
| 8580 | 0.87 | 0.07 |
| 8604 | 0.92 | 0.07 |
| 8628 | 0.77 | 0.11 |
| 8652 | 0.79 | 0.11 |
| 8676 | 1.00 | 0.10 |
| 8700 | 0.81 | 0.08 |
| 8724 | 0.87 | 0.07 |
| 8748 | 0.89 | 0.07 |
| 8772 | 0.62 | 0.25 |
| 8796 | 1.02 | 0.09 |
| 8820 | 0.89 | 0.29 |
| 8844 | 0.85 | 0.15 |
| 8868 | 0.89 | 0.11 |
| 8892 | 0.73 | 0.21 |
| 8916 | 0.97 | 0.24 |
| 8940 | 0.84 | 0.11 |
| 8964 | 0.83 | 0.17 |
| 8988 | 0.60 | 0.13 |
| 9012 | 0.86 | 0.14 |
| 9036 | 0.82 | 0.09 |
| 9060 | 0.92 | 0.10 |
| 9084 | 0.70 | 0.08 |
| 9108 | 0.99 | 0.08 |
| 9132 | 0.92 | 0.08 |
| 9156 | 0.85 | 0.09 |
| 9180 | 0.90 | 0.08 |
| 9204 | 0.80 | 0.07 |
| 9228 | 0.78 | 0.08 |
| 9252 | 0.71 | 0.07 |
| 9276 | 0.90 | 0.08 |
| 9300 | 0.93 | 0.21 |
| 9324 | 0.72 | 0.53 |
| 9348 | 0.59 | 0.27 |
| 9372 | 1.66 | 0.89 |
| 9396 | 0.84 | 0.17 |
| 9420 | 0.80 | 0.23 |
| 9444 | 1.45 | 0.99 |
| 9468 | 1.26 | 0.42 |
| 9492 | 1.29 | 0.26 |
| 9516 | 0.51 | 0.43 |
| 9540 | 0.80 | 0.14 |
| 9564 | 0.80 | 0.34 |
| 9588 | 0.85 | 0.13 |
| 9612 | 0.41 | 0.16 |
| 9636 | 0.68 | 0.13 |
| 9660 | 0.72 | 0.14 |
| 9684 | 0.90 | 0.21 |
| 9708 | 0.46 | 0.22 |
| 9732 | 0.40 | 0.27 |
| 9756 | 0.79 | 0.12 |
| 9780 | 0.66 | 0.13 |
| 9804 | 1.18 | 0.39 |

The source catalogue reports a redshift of 0.12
